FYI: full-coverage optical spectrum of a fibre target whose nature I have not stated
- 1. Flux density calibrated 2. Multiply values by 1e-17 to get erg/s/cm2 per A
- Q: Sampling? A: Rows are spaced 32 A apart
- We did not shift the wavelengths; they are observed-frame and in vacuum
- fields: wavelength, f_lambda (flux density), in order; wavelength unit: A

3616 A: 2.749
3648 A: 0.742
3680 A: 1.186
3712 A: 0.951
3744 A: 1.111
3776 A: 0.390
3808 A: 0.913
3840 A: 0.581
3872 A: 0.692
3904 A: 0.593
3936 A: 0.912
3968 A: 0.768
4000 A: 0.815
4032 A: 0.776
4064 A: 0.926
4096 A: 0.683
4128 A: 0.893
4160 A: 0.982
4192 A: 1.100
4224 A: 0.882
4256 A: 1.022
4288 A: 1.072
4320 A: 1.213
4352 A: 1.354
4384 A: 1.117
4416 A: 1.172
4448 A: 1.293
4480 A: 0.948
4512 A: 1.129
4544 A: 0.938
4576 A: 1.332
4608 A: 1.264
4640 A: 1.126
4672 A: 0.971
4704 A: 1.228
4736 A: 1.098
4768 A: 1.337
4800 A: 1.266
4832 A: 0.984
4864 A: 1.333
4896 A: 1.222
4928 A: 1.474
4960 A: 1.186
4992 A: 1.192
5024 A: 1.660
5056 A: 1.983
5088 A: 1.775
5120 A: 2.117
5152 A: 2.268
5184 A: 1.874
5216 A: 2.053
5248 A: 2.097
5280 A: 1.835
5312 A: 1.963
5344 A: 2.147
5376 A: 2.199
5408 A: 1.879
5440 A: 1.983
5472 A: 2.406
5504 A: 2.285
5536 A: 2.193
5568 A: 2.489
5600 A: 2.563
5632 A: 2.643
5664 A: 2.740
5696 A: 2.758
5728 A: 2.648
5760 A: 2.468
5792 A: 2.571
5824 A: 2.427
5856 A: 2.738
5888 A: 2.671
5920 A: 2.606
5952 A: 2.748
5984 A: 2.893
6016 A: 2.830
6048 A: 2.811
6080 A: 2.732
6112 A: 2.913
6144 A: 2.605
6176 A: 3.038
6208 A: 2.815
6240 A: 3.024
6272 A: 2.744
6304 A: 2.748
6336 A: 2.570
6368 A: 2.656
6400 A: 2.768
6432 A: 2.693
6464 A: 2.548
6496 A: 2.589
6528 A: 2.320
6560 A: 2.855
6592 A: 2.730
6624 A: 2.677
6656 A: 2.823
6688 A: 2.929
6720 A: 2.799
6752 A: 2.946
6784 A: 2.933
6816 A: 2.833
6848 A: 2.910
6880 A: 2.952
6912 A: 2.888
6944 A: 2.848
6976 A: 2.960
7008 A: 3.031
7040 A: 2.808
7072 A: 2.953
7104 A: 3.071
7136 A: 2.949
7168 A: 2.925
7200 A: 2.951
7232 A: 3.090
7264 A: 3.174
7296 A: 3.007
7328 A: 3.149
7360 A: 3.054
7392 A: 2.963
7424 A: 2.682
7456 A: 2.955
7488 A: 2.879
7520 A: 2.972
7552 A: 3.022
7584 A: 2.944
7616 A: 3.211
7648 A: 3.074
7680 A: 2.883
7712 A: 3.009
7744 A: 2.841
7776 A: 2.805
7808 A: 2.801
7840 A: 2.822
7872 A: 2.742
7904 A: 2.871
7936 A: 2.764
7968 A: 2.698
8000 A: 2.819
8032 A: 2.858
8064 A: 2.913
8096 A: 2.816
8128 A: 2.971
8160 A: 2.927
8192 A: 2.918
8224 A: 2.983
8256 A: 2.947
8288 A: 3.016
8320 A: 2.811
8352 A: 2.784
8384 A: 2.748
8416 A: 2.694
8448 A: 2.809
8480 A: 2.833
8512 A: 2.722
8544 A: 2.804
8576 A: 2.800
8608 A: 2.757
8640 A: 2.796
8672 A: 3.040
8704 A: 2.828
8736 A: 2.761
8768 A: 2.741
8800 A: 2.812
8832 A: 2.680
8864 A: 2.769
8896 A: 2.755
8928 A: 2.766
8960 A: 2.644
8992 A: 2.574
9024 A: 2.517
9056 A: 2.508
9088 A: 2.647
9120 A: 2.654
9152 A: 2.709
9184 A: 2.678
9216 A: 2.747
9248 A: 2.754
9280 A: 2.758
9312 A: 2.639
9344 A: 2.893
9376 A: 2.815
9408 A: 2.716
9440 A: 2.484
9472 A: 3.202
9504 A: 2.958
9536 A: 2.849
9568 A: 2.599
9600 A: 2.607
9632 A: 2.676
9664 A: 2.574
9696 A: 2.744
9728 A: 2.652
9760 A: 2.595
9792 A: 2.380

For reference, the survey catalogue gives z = 0.26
